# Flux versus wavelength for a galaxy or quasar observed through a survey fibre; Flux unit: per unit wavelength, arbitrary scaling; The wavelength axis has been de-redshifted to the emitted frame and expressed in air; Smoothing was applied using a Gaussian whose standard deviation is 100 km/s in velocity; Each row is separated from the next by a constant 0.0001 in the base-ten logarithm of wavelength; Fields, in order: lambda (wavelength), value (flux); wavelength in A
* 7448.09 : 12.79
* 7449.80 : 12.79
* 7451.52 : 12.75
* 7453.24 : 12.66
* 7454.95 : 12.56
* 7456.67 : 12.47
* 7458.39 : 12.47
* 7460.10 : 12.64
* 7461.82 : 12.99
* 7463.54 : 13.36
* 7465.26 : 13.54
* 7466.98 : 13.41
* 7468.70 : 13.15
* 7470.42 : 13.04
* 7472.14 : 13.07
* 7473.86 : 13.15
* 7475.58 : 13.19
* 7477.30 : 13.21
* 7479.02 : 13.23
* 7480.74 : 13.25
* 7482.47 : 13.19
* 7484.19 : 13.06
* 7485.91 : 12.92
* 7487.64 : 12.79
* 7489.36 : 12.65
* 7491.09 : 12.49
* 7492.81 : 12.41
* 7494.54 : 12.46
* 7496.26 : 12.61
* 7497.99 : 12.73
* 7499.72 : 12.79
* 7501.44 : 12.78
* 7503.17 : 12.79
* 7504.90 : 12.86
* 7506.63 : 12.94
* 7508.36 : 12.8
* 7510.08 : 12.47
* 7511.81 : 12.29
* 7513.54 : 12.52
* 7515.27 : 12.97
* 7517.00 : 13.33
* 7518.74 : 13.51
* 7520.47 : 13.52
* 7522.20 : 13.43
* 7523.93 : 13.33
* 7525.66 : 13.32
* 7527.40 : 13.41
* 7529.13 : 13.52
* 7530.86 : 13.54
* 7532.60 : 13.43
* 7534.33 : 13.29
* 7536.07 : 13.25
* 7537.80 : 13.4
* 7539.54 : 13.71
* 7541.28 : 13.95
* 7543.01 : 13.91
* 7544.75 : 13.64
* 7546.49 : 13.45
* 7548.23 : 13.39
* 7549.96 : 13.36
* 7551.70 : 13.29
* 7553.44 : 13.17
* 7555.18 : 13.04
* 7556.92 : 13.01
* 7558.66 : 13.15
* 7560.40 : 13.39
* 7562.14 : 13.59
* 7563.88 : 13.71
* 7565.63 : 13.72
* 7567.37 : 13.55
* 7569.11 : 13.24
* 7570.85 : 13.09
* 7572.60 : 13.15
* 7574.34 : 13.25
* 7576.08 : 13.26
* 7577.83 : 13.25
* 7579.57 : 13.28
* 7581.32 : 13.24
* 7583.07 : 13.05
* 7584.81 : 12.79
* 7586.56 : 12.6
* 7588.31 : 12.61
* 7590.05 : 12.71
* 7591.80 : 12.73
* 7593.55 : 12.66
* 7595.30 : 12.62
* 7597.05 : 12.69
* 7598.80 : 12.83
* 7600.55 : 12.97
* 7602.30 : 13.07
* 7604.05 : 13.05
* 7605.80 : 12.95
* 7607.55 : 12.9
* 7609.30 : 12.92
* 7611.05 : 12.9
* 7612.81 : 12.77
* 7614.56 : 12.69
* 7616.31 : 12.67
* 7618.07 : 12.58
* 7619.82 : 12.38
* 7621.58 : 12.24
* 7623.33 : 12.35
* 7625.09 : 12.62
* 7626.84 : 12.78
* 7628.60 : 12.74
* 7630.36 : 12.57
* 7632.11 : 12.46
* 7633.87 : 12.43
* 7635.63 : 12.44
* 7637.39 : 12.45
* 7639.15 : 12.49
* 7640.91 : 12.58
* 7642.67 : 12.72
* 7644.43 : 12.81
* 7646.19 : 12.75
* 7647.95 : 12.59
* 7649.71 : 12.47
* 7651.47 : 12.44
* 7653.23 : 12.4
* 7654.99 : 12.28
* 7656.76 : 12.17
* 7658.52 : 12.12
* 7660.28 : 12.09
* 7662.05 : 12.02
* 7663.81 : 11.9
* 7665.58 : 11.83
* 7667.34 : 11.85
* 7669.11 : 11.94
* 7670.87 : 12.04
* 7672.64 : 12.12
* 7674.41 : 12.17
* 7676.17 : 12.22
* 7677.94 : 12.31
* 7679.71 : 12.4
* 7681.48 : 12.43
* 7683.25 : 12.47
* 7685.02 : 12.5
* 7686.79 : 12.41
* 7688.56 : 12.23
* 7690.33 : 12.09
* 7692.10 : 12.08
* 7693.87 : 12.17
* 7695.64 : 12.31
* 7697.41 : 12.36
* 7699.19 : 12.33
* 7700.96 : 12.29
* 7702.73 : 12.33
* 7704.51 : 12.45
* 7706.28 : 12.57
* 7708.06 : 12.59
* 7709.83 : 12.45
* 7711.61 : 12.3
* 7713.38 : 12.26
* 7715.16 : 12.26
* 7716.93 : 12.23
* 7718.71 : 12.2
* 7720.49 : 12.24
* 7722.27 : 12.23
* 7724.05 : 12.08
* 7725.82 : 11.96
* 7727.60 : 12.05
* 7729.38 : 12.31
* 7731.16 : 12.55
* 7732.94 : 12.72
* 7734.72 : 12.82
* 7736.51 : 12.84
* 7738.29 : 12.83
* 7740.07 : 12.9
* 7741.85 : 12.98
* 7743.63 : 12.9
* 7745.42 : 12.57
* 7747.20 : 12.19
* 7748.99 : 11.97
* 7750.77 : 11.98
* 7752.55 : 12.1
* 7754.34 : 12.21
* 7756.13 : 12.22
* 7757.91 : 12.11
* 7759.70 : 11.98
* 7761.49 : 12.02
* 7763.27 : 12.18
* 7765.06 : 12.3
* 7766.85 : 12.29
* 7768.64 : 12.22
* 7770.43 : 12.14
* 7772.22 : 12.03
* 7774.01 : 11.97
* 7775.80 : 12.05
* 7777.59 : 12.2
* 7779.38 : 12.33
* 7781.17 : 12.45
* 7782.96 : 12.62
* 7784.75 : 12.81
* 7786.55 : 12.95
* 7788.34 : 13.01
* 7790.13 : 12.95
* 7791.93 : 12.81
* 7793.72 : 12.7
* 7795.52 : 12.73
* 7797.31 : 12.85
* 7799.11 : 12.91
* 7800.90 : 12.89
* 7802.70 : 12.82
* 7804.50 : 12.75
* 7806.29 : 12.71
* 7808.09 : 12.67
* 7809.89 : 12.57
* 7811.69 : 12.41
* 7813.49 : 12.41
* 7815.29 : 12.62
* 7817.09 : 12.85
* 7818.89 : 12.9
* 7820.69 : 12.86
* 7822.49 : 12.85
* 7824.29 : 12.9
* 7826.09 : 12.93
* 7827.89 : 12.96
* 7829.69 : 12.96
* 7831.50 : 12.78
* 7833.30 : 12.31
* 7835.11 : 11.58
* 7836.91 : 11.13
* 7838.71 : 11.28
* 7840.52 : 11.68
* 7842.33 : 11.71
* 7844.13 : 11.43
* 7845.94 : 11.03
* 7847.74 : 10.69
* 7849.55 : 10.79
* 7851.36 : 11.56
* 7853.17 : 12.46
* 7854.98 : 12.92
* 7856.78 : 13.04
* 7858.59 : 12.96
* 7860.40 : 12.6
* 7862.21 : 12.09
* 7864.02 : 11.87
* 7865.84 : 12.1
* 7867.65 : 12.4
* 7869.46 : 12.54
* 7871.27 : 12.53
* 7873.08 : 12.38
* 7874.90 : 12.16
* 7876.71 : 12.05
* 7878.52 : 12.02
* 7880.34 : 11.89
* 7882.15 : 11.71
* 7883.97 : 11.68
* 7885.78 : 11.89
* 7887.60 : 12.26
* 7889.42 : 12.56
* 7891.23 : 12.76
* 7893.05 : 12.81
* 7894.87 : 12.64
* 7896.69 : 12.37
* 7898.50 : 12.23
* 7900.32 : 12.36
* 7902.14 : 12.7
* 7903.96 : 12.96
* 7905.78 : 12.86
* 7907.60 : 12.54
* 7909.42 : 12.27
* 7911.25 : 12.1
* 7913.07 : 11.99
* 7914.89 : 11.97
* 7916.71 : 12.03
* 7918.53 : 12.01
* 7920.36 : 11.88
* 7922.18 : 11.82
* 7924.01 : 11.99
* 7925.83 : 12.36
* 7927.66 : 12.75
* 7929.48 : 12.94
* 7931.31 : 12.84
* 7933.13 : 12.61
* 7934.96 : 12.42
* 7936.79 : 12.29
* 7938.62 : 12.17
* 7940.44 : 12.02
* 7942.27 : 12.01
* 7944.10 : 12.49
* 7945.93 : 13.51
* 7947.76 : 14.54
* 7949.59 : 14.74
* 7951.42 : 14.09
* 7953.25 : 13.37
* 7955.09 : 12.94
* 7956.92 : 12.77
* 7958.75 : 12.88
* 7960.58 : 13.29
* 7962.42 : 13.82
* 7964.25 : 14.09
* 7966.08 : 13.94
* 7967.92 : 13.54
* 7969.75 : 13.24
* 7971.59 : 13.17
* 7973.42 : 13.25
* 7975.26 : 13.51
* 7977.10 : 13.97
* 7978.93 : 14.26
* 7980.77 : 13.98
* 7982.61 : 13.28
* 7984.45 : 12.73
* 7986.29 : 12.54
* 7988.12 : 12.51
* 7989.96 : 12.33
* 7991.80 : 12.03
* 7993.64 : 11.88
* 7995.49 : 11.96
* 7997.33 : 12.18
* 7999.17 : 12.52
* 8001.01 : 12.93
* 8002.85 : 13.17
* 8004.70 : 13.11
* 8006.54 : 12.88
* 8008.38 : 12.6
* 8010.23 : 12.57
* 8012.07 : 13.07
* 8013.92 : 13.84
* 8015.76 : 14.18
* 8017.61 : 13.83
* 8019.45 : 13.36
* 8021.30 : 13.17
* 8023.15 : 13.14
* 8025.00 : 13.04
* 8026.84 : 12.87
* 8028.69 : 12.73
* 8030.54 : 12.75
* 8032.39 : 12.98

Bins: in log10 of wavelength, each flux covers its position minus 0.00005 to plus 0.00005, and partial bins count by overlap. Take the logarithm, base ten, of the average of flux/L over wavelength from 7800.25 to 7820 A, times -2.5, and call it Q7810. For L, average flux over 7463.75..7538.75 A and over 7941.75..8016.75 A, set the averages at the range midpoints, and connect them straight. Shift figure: 0.04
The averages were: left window 13.1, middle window 12.7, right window 13.2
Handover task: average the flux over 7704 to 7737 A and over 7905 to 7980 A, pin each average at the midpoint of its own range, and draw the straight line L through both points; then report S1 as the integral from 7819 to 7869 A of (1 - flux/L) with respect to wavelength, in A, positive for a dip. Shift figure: 2.02 A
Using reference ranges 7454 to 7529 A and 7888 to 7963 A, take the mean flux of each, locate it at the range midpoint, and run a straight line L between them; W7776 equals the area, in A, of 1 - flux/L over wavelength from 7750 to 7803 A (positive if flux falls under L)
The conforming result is 1.4 A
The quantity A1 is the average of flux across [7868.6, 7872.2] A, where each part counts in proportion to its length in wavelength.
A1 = 12.6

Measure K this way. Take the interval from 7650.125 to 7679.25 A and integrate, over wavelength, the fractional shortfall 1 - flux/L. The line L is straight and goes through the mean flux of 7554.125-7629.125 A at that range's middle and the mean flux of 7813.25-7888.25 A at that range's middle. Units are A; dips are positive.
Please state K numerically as 1.38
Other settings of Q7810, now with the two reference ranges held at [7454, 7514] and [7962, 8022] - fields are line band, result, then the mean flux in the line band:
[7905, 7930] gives 0.07 mag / 12.2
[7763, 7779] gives 0.07 mag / 12.2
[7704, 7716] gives 0.05 mag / 12.4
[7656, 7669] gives 0.08 mag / 12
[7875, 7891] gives 0.09 mag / 12.1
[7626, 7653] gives 0.03 mag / 12.6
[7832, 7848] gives 0.14 mag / 11.5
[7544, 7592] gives -0.02 mag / 13.2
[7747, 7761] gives 0.08 mag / 12.1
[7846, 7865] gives 0.09 mag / 12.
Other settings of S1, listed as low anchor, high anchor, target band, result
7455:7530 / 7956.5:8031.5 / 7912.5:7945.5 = 2.03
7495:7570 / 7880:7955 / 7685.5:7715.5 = 1.39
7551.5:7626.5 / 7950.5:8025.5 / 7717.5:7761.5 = 2.26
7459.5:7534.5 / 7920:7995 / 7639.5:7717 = 4.24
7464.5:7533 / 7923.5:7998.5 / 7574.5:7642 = 1.40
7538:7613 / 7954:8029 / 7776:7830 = 1.62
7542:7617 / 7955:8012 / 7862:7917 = 3.21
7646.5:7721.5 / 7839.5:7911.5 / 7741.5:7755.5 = -0.11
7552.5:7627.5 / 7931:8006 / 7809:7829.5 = 0.40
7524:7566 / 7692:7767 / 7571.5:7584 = 0.03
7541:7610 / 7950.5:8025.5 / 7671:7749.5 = 4.60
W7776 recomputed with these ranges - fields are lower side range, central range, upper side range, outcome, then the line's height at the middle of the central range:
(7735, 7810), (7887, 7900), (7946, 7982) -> 0.7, 13.2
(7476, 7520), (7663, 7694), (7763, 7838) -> 1.2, 12.7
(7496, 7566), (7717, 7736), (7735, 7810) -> 0.5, 12.6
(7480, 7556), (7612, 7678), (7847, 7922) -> 2.2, 12.8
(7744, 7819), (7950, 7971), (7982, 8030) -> -1.1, 12.8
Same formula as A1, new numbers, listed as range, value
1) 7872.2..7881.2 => 12.1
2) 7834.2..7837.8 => 11.4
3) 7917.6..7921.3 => 11.9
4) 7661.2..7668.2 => 11.9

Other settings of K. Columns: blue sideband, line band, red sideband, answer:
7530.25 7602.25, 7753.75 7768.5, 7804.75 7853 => 0.3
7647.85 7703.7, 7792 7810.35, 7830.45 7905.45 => -0.9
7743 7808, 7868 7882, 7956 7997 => 0.6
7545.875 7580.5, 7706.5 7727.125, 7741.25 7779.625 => 0.3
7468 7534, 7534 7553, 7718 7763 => -0.9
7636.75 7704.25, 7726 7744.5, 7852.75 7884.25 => -0.5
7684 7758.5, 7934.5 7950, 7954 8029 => 0.1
